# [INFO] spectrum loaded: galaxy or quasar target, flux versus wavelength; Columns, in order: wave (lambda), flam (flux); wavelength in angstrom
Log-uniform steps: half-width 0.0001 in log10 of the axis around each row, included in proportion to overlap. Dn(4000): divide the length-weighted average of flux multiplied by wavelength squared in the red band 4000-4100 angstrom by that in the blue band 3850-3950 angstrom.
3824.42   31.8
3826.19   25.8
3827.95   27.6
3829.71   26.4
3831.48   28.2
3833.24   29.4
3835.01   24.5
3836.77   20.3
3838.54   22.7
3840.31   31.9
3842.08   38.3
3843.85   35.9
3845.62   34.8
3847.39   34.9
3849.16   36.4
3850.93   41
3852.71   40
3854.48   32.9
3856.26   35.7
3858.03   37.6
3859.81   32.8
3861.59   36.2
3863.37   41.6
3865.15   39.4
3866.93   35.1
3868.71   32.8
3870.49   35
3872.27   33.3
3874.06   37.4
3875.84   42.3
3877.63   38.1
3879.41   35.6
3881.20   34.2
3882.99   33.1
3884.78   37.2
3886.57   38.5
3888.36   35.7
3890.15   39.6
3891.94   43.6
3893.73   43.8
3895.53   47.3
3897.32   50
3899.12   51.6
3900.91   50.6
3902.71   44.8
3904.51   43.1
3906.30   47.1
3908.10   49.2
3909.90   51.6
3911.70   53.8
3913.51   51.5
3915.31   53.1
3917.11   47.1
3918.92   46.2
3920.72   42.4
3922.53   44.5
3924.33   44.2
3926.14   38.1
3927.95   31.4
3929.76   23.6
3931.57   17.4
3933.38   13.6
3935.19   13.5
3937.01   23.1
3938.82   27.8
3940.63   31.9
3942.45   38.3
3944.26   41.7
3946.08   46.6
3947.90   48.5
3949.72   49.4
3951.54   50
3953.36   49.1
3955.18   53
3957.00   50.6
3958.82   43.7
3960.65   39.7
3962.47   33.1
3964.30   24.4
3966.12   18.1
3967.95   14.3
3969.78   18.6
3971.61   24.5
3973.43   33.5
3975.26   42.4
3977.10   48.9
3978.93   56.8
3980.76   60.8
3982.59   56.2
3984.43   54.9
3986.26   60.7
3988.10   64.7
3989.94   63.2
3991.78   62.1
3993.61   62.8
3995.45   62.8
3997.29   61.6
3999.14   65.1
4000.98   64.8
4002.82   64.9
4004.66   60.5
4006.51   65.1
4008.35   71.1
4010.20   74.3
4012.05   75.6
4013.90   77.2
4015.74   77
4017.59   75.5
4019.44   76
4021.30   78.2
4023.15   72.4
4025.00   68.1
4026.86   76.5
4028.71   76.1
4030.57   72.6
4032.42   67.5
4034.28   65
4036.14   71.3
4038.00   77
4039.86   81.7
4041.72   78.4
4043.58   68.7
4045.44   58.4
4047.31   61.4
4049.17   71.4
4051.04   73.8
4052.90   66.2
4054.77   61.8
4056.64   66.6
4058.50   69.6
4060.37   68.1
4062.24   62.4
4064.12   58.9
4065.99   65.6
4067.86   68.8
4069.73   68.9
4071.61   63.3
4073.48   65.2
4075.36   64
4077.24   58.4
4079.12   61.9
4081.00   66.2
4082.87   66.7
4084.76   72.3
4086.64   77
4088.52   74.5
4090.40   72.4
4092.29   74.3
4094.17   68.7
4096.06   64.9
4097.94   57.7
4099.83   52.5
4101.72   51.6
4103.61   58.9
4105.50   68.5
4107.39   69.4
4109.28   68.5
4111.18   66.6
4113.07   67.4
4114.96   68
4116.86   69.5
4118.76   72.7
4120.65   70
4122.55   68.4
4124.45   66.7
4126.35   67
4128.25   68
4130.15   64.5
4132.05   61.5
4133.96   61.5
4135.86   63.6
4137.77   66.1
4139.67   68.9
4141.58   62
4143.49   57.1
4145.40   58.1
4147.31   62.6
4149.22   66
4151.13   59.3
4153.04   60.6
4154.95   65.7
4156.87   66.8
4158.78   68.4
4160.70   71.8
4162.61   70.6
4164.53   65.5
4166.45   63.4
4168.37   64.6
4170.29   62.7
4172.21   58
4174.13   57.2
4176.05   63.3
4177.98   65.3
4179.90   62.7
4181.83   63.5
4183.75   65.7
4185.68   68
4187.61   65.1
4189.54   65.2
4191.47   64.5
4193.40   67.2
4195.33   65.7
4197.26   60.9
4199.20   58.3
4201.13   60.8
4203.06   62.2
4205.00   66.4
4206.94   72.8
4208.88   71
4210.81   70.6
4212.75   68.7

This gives 1.9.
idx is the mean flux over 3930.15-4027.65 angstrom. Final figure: 51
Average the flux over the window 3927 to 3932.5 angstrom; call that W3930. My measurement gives 24.2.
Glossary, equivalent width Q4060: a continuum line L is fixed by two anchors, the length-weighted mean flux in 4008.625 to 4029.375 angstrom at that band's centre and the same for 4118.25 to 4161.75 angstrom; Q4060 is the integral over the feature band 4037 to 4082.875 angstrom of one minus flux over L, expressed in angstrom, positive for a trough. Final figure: 3.0 angstrom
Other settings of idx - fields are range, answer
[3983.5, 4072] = 68.3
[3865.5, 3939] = 39.2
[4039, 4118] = 66.6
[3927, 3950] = 30.8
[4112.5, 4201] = 64.7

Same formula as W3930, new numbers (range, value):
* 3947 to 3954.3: 49.3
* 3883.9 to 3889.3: 37.2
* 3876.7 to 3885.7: 35.6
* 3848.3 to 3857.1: 37.2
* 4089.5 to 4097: 70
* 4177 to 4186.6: 65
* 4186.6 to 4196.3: 65.6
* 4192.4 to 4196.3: 66.5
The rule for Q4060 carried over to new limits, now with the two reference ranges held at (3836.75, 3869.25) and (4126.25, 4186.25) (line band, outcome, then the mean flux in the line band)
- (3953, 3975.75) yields 5.9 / 33.7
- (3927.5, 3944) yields 6.9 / 25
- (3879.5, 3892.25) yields 0.4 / 37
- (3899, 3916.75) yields -4.0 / 49.5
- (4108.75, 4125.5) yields -2.3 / 68.6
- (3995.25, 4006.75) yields -3.3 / 63.5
